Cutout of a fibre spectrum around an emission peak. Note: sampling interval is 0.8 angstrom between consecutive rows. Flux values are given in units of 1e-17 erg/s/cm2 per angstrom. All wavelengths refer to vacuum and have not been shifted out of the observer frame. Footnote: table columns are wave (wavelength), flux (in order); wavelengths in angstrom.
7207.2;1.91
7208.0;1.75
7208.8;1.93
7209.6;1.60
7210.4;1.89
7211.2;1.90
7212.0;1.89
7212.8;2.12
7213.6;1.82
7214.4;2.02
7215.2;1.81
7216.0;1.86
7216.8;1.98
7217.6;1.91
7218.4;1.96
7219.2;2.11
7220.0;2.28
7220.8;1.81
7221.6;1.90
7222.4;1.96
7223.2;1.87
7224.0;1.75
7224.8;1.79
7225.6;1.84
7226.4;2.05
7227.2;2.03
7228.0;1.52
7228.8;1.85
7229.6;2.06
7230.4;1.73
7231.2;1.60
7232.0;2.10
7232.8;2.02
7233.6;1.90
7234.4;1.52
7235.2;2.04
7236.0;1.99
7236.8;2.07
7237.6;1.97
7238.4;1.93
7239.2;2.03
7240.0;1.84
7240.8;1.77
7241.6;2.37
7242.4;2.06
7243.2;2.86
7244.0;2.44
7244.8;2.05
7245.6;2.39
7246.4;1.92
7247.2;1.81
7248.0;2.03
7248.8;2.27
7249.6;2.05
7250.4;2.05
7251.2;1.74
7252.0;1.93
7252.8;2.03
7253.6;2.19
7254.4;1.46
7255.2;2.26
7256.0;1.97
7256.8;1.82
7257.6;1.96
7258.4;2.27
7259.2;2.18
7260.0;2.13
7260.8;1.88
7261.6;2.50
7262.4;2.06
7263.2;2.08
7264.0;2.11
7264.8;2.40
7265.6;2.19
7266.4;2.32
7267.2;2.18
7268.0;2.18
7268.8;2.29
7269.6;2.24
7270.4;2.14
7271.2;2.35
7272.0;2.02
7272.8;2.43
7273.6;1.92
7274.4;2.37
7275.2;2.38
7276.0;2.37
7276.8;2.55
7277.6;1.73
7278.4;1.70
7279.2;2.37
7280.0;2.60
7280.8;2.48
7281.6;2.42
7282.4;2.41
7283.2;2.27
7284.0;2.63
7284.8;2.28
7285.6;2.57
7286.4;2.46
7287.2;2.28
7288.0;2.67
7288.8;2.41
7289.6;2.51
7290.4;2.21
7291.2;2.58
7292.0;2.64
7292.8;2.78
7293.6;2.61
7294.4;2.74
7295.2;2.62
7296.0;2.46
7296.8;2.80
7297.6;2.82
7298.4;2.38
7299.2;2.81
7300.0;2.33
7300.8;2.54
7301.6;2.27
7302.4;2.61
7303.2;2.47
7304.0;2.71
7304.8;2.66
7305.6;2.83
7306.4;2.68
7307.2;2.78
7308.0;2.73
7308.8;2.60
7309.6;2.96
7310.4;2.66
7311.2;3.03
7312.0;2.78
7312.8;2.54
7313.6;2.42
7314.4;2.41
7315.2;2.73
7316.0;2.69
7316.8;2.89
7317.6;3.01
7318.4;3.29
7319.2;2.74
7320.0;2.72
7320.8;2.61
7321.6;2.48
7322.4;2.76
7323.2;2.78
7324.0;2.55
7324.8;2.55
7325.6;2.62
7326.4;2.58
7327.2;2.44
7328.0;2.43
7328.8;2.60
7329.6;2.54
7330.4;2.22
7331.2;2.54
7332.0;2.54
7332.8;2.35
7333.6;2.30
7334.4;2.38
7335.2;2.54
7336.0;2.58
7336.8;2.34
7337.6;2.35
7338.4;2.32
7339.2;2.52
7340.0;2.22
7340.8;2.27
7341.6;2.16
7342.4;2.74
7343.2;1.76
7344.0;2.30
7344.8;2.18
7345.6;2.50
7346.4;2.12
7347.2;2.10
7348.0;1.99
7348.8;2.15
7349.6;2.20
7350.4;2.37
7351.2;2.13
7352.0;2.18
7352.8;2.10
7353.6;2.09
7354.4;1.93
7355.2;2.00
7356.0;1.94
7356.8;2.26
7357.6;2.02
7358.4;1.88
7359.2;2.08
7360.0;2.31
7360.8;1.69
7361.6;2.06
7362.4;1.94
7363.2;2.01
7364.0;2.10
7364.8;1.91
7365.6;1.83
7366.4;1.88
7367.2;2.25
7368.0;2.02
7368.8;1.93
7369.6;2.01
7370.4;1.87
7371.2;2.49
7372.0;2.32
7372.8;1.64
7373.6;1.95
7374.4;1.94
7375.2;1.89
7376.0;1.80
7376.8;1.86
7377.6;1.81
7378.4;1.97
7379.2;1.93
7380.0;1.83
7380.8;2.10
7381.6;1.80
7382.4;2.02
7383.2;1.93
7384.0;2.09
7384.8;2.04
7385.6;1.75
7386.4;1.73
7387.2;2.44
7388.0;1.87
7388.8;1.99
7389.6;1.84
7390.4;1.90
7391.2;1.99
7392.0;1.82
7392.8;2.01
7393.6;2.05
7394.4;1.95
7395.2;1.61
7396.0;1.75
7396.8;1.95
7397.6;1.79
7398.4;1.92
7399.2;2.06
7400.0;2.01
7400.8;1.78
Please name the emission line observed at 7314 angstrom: Mg II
